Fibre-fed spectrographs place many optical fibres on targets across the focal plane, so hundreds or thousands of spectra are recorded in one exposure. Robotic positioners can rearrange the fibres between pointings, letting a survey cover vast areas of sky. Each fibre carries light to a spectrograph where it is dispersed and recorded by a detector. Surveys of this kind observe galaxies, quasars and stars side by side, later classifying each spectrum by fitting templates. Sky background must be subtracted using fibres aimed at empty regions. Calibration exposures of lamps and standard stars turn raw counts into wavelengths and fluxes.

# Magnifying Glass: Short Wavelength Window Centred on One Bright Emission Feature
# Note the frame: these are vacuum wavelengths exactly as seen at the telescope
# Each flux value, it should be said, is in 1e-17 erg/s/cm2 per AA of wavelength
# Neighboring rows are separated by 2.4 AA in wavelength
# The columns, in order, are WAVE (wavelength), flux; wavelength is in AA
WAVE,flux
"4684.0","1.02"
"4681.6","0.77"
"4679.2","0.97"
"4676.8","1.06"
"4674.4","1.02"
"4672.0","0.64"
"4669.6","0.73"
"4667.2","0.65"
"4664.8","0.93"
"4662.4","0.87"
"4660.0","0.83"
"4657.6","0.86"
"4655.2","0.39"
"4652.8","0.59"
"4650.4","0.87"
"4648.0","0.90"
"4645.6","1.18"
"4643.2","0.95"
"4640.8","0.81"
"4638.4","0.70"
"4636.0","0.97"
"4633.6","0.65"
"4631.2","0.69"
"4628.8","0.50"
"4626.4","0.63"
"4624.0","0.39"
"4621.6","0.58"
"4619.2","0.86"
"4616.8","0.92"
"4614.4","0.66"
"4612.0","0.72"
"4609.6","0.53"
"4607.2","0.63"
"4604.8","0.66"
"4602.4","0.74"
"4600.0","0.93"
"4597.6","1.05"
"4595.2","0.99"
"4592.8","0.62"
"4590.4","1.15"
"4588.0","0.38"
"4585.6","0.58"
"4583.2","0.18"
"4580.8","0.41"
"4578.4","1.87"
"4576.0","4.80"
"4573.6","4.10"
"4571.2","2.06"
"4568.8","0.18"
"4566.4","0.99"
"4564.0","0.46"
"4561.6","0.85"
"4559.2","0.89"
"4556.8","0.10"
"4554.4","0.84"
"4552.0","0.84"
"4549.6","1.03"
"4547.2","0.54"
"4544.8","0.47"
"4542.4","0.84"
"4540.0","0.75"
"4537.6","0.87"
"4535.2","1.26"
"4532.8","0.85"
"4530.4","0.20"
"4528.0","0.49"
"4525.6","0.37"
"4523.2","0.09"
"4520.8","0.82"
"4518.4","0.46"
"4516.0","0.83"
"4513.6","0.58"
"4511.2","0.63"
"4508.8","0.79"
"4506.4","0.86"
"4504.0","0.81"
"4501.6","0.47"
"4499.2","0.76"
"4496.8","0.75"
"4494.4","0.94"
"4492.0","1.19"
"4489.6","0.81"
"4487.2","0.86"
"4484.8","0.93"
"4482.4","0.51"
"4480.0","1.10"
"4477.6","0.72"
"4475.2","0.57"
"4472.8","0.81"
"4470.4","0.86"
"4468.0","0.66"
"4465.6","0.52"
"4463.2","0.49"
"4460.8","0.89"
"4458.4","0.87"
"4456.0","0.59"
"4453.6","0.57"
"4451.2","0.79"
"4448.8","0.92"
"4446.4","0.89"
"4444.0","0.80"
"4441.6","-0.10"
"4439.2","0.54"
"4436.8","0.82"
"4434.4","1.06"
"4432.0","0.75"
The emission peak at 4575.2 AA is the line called [O II] 3727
